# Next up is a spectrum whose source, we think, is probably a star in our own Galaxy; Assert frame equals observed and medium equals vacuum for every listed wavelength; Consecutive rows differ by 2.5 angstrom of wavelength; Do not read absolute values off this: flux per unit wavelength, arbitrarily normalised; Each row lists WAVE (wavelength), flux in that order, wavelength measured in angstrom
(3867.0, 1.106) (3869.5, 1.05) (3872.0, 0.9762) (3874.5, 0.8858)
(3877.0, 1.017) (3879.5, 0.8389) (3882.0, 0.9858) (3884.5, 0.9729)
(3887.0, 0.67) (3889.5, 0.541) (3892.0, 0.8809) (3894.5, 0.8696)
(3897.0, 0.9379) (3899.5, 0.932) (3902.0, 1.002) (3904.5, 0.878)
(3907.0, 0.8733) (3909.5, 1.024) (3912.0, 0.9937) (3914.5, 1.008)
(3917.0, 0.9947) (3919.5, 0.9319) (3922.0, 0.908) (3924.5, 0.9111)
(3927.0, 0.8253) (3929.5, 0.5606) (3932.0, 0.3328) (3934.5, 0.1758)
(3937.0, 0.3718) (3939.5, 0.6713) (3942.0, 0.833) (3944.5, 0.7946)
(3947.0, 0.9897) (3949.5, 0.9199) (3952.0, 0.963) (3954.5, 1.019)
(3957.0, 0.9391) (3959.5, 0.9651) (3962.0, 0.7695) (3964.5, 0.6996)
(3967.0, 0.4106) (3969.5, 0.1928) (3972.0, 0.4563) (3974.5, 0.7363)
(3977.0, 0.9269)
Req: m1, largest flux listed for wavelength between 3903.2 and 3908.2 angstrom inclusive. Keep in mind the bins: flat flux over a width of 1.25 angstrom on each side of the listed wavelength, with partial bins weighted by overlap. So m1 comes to 0.878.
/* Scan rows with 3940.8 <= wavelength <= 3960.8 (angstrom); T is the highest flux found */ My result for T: 1.019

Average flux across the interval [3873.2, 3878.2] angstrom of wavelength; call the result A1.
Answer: 0.951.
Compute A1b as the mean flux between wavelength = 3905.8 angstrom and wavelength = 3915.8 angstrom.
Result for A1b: 0.975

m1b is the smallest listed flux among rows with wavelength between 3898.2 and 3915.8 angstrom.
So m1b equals 0.8733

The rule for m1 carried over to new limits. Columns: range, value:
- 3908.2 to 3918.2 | 1.024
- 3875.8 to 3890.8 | 1.017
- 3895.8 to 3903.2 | 1.002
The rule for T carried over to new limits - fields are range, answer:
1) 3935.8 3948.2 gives 0.9897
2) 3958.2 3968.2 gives 0.9651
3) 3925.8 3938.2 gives 0.8253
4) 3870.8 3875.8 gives 0.9762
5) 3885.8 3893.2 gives 0.8809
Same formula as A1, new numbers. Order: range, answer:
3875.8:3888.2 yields 0.897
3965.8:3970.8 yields 0.302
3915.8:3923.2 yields 0.945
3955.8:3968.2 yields 0.757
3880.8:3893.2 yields 0.809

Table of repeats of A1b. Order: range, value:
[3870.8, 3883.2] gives 0.94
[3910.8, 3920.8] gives 0.982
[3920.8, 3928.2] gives 0.882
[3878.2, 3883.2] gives 0.913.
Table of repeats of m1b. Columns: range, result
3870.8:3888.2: 0.67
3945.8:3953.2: 0.9199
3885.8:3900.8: 0.541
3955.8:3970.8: 0.1928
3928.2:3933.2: 0.3328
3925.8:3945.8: 0.1758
